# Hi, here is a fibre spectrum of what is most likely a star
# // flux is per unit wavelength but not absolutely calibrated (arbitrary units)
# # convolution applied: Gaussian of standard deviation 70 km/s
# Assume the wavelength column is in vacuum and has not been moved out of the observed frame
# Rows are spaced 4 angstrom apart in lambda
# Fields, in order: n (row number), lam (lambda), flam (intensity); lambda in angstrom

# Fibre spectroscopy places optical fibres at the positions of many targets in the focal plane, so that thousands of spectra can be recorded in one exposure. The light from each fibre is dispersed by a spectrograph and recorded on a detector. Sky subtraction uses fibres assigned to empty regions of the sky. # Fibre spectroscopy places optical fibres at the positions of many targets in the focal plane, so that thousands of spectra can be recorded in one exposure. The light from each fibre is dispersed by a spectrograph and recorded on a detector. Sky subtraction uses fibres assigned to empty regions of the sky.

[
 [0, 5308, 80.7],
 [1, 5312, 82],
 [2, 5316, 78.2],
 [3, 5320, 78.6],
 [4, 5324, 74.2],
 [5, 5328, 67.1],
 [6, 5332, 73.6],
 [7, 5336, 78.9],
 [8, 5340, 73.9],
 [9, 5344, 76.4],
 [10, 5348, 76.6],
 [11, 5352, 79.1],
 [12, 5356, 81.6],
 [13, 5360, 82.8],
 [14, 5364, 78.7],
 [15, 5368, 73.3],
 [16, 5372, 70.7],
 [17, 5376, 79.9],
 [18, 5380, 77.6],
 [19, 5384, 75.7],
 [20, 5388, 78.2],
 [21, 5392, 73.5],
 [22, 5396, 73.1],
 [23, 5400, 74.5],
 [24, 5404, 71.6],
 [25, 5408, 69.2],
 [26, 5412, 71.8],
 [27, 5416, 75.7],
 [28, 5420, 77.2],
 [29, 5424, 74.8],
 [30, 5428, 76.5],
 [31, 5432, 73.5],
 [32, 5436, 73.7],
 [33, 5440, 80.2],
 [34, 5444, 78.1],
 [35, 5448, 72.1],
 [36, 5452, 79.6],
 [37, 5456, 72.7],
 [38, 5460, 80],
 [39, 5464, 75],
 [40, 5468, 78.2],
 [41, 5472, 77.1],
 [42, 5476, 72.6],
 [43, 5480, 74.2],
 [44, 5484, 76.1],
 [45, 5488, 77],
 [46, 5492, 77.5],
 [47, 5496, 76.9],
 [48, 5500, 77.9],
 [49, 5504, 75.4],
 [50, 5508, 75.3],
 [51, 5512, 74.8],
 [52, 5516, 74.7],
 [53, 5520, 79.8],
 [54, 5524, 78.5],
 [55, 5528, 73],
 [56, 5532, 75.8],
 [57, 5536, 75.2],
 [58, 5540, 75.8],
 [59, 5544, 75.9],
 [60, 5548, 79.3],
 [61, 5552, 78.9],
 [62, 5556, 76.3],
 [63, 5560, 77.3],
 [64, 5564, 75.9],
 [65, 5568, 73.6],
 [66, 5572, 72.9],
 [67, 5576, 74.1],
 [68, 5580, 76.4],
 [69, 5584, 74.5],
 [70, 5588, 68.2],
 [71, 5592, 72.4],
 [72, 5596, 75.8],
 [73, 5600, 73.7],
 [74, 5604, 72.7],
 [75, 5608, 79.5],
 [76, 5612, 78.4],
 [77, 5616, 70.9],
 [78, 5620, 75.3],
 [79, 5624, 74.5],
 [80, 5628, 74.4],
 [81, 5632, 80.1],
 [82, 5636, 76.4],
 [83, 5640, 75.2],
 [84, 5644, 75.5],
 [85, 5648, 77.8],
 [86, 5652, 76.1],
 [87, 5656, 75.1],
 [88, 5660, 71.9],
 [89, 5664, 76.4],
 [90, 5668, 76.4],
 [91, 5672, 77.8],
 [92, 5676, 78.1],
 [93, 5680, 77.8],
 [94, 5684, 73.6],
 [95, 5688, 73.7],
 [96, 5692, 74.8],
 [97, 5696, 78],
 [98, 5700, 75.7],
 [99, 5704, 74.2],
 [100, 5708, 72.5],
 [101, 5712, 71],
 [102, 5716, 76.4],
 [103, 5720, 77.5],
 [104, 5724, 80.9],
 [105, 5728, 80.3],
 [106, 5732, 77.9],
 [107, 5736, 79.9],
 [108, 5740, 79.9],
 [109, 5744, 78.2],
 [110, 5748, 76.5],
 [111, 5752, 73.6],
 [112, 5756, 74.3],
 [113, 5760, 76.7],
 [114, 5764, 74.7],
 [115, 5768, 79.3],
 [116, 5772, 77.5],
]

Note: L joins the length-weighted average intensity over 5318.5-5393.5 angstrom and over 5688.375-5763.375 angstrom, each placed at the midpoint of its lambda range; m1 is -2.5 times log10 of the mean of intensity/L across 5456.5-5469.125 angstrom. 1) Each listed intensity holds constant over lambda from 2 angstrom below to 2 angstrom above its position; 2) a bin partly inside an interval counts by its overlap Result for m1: -0.01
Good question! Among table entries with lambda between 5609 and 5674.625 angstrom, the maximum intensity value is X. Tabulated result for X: 80.1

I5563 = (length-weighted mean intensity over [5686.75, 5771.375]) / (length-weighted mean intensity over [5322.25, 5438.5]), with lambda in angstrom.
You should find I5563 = 1.0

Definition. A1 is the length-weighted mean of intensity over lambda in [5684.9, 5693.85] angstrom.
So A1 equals 74.2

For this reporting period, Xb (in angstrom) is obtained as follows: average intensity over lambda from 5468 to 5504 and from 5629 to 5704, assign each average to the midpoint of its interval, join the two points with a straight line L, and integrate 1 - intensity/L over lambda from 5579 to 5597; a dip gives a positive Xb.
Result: 0.7 angstrom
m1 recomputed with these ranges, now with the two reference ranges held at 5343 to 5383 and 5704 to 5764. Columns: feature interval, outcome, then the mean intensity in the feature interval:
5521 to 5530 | 0.01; 76.2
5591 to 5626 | 0.03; 74.9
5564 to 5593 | 0.05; 73.4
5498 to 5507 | 0.01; 76.5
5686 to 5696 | 0.03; 75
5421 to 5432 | 0.03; 75.4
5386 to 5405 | 0.05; 74.3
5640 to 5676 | 0.01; 76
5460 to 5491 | 0.02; 76.1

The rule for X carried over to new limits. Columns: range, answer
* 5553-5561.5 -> 77.3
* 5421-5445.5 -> 80.2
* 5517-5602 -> 79.8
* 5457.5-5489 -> 80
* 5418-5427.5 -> 77.2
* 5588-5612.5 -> 79.5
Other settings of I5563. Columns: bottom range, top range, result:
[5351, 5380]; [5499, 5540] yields 0.97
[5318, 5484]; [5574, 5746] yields 1.00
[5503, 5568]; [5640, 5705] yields 0.99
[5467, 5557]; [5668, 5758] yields 1.00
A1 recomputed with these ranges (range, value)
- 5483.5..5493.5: 77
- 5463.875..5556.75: 76.3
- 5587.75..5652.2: 75.3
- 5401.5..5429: 73.7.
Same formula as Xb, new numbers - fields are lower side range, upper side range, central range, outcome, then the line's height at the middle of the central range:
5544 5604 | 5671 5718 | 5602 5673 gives -0.6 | 75.1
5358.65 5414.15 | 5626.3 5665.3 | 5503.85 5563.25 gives -0.7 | 75.5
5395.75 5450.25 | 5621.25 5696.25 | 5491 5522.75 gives -0.7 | 75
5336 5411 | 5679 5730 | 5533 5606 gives 0.9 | 75.9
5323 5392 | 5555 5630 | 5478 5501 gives -0.4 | 75.3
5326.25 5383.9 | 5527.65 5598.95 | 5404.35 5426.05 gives 0.7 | 76.1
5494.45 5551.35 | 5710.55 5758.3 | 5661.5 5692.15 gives 0.4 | 77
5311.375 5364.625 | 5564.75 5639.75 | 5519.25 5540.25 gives -0.2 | 75.4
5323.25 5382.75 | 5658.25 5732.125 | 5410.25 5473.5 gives 0.2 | 76.2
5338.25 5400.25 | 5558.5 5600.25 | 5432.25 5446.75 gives -0.2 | 75.8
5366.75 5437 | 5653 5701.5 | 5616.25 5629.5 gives 0.2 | 75.5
